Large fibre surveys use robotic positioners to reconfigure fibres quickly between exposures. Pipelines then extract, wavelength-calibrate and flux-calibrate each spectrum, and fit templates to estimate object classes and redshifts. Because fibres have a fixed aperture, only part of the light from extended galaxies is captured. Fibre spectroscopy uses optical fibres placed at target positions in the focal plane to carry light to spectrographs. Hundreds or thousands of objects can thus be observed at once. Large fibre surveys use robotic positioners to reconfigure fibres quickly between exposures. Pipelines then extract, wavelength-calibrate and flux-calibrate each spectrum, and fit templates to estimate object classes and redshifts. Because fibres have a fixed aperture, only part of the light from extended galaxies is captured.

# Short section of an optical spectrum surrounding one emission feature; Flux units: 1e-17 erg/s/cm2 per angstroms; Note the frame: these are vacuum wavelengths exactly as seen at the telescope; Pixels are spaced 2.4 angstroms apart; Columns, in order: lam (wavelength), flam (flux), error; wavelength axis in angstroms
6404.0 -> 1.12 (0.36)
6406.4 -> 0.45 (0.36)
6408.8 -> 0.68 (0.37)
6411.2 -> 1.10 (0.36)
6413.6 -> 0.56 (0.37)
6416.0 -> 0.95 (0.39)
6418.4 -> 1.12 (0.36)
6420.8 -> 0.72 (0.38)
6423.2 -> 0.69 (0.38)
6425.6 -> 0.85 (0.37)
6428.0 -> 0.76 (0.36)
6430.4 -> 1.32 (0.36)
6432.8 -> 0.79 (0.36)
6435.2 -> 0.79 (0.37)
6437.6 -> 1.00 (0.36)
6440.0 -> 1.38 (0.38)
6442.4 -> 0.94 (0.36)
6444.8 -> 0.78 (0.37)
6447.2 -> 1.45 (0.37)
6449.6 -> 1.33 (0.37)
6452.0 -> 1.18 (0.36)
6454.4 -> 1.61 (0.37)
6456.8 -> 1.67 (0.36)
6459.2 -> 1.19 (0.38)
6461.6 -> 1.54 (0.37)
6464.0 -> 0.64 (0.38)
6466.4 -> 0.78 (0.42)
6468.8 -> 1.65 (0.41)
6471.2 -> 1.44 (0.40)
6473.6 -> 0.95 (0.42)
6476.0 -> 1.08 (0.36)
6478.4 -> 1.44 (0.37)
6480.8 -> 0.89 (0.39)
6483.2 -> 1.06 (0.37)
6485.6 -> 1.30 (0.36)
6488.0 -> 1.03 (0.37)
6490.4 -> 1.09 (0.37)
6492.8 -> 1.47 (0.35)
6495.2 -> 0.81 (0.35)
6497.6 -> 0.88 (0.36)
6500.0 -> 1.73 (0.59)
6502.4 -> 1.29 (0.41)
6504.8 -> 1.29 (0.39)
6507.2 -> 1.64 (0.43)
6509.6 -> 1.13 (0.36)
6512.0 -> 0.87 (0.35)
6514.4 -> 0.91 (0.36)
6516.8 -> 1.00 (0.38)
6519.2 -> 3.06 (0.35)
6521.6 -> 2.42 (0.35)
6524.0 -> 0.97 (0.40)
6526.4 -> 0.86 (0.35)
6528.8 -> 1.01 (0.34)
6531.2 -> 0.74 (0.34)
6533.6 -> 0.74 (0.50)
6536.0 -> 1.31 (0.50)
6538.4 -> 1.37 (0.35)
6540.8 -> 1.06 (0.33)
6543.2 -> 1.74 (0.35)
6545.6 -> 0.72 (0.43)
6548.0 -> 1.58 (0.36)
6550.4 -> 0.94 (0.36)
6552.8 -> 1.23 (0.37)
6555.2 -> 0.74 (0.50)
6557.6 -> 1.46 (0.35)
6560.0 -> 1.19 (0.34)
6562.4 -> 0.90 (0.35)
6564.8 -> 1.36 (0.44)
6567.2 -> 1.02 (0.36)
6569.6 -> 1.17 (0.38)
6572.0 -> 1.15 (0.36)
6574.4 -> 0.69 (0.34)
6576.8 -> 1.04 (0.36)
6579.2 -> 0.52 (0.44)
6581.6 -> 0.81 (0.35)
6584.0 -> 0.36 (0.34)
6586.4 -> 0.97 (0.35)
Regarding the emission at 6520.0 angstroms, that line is [O III] 5007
